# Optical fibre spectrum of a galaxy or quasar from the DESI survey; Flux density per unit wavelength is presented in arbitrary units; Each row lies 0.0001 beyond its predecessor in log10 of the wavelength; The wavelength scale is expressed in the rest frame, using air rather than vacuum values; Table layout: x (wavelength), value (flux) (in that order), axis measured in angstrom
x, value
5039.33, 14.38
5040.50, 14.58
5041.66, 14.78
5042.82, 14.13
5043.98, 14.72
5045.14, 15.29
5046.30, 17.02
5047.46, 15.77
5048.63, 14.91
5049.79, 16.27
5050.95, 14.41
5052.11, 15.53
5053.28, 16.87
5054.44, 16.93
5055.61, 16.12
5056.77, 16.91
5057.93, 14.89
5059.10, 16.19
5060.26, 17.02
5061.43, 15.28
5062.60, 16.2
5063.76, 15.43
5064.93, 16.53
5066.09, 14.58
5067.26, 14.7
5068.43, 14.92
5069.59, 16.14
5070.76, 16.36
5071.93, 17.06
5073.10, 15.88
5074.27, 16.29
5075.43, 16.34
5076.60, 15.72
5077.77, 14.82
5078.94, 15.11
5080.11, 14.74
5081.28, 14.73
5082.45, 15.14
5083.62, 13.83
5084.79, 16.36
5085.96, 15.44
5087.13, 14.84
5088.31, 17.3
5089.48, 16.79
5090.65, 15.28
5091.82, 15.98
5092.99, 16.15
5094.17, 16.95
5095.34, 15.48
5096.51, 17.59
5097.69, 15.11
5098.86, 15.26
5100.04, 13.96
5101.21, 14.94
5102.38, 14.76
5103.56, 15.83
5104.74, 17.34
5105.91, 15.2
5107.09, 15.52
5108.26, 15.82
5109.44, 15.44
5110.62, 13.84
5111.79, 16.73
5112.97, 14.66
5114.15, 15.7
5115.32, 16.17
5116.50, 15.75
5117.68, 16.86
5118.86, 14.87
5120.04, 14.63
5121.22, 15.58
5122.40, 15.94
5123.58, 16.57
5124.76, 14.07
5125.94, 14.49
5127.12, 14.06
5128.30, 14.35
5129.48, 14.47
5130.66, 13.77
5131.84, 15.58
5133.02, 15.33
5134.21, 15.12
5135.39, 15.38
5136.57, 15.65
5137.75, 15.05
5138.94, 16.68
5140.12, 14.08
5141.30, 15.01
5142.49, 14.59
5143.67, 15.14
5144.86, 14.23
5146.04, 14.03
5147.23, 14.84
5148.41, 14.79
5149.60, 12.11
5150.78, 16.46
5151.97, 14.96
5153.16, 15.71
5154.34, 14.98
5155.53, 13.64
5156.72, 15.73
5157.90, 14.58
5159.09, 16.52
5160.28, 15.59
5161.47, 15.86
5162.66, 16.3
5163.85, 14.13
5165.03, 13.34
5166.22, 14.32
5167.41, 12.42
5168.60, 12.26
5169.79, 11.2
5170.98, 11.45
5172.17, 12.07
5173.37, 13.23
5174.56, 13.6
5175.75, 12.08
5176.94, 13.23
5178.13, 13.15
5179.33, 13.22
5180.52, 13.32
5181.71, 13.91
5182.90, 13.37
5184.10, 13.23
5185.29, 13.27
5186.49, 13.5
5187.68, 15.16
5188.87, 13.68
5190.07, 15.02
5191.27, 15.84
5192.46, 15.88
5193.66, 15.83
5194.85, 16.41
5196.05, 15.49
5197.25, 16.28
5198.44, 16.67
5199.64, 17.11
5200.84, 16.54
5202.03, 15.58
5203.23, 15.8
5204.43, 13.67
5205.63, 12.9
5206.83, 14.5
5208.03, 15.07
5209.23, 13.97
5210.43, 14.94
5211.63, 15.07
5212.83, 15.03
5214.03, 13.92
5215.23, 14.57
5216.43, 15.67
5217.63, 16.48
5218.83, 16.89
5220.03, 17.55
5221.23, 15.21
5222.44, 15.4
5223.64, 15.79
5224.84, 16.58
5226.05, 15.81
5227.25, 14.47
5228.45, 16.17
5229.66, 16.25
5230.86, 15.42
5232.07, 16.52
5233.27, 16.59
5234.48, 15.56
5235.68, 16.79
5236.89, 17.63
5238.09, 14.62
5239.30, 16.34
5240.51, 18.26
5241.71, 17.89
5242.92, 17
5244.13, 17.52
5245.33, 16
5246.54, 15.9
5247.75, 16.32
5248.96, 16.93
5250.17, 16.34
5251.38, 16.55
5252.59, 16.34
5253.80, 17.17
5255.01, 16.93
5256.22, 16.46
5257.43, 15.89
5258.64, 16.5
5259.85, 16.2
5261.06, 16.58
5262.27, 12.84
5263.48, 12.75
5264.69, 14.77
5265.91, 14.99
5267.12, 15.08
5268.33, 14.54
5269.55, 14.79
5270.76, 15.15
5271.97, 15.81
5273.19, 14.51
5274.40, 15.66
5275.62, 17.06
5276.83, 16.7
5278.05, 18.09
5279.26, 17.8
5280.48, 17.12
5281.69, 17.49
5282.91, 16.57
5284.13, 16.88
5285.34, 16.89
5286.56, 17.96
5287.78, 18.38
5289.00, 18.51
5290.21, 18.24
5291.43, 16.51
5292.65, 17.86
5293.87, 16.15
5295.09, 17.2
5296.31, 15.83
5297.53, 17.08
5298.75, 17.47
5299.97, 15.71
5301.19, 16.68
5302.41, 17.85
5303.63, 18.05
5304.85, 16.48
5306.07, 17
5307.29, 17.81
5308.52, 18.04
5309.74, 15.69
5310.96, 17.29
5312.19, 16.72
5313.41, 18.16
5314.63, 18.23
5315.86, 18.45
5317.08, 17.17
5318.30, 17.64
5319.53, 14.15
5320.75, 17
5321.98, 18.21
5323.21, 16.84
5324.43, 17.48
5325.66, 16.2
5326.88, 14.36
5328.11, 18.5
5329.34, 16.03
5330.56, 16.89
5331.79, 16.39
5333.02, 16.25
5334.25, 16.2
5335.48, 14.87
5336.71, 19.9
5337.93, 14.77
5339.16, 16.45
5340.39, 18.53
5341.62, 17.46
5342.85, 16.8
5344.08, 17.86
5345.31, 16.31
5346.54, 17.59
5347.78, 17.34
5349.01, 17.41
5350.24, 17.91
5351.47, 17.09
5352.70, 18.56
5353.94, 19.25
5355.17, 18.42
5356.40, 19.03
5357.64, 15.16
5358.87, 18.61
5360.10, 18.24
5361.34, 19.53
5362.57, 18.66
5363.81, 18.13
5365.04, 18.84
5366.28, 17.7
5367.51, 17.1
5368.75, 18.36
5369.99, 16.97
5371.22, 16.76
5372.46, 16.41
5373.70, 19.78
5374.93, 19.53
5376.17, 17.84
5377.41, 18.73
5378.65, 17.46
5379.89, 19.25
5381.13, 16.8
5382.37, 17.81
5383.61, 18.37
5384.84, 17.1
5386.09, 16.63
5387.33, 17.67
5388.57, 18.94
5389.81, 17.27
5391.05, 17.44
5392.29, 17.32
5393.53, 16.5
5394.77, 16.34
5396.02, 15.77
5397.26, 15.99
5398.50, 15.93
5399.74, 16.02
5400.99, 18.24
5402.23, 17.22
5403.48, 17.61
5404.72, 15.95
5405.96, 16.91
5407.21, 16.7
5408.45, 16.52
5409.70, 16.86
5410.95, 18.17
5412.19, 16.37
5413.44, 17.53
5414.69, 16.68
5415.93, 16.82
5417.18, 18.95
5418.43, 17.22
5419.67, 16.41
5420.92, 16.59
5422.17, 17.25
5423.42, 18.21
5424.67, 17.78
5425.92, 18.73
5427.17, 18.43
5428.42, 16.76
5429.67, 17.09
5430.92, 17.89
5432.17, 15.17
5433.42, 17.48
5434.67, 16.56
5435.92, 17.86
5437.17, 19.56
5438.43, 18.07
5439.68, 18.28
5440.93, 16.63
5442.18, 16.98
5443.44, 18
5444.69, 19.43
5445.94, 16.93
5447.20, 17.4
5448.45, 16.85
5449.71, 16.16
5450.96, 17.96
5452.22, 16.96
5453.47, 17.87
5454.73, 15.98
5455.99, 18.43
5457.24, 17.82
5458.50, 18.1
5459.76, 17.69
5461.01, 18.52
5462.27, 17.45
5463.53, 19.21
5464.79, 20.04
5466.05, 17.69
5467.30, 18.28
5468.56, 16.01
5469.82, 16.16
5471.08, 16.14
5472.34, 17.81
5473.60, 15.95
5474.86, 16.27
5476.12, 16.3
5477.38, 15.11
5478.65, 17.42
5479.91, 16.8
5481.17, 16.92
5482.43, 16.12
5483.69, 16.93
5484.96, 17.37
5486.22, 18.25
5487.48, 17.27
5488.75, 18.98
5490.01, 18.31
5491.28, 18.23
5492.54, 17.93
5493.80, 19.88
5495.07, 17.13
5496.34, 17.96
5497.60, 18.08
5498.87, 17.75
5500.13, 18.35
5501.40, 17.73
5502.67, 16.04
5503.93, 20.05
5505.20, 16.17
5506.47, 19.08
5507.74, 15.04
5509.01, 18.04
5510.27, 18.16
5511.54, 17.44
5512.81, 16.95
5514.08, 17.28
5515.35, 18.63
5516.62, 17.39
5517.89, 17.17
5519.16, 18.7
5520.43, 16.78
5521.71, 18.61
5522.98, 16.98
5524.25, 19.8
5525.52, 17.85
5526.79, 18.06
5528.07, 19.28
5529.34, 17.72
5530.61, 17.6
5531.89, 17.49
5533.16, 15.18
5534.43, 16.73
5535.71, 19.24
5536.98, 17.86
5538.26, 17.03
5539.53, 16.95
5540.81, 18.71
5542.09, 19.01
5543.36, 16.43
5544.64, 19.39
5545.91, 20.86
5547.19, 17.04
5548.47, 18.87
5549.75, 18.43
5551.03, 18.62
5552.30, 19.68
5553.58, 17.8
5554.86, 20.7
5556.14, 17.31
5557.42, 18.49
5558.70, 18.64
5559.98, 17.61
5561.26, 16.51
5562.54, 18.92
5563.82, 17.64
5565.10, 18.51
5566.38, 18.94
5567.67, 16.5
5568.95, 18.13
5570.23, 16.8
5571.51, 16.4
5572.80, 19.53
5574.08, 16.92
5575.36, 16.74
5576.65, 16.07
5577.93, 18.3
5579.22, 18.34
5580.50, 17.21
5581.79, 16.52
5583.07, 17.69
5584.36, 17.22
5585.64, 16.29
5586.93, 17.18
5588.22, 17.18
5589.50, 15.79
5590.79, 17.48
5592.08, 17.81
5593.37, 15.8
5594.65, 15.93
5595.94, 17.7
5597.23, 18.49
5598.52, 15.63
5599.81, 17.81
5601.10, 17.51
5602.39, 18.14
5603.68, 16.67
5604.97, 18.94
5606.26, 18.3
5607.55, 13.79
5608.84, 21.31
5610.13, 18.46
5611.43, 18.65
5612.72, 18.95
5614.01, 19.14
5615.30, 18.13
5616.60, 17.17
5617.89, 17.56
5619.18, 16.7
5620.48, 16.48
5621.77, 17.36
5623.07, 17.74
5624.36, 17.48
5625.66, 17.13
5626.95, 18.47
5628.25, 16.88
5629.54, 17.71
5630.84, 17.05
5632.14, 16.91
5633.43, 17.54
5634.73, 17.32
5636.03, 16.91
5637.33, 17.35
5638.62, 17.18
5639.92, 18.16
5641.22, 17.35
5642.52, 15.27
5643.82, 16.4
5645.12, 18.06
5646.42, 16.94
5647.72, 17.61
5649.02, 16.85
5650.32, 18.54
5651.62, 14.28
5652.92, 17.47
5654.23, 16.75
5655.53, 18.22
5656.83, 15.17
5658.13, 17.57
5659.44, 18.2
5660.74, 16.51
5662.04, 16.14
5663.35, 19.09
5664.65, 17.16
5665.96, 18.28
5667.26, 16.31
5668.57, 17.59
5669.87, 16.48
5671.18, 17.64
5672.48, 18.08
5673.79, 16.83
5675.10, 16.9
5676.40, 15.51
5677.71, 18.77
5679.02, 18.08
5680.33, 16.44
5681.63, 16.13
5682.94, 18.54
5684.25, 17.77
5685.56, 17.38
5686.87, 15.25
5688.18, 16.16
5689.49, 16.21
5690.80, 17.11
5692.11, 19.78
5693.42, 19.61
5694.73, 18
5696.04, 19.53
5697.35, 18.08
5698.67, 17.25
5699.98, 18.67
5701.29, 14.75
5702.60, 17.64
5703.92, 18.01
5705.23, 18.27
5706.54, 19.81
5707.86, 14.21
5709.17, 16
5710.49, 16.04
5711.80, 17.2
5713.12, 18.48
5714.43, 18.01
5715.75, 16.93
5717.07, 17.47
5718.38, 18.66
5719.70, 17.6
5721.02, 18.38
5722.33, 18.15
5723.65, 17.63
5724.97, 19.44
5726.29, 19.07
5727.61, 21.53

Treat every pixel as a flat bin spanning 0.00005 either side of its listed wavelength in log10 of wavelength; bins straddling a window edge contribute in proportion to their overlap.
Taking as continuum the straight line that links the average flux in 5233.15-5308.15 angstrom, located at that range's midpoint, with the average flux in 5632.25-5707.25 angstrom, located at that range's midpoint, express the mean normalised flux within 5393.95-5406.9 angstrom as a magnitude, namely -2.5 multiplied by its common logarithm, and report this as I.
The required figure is 0.013 mag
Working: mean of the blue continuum 16.5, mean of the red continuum 17.3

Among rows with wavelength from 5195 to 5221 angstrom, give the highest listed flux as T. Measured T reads 17.55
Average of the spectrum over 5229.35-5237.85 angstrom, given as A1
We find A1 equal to 16.3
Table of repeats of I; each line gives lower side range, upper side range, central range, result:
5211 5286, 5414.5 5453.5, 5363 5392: -0.05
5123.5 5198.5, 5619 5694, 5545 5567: -0.12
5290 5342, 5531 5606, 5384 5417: 0.01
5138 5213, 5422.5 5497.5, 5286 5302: -0.10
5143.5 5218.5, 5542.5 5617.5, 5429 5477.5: -0.04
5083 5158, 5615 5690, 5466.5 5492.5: -0.03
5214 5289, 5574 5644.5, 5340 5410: -0.06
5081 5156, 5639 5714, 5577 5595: -0.01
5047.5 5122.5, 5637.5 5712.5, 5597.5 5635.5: -0.03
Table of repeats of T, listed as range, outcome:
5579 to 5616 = 21.31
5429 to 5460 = 19.56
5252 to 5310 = 18.51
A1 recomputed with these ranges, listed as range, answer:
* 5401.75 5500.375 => 17.4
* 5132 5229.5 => 14.7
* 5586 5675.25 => 17.3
